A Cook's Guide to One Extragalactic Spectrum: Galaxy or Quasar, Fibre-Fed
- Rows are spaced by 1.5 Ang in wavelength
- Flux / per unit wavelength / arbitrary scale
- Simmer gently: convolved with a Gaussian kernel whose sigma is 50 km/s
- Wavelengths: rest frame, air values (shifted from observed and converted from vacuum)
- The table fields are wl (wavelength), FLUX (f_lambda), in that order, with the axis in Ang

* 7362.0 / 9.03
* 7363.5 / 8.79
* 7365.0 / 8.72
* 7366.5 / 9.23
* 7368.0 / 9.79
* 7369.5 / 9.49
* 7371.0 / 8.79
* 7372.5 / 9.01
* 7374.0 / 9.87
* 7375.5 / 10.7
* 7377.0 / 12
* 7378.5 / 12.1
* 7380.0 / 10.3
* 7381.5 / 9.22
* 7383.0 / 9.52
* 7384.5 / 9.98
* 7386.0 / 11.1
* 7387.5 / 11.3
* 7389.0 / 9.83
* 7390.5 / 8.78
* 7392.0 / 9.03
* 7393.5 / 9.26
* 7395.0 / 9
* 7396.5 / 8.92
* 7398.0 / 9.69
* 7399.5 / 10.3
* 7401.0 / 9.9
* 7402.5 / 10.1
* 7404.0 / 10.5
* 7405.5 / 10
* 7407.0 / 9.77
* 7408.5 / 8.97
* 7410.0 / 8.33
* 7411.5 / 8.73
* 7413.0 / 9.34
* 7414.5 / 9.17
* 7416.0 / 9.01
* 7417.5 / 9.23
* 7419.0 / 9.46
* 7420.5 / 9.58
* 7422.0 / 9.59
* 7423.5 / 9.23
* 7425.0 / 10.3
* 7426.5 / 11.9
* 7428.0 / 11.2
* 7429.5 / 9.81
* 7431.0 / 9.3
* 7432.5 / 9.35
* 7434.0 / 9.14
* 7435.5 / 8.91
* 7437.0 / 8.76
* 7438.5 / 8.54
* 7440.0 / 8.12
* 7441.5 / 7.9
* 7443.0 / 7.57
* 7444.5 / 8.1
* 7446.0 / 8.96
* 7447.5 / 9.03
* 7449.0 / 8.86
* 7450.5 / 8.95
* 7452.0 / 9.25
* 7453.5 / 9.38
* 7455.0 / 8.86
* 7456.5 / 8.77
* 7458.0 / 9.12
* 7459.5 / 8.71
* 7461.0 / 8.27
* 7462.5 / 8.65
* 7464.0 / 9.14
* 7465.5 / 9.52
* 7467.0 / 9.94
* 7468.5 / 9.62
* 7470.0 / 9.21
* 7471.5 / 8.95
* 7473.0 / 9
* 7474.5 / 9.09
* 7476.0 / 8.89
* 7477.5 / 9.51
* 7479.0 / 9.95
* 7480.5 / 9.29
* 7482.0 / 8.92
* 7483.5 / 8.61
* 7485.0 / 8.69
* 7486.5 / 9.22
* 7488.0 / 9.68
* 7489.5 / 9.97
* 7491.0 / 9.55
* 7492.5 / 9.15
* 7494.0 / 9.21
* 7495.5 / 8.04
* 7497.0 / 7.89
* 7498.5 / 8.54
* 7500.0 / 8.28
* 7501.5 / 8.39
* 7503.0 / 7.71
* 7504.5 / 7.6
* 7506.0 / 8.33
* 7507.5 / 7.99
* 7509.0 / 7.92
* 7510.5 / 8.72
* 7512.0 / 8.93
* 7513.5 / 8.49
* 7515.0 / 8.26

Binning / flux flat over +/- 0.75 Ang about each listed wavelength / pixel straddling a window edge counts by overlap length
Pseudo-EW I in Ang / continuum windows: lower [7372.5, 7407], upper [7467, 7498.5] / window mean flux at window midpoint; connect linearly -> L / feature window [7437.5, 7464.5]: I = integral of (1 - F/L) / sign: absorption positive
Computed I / 2.2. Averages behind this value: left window 10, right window 9.13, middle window 8.67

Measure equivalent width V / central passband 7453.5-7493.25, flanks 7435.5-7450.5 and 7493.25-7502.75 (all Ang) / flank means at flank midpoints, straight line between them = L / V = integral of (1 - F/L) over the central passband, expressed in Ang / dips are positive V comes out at -3.6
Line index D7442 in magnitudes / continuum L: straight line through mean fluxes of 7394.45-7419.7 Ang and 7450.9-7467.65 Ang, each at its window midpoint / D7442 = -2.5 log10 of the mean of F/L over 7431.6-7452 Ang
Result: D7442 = 0.06 mag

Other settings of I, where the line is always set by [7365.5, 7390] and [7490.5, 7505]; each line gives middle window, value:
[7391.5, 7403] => 0.4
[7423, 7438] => -0.6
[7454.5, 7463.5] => 0.2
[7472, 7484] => -0.6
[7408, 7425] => 0.6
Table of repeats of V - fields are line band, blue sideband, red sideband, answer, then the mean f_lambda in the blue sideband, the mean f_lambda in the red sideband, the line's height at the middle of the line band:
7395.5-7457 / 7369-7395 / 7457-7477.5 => 1.6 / 9.99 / 9.1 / 9.53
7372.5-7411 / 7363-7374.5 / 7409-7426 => -2.8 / 9.21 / 9.3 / 9.25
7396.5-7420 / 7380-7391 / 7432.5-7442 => -0.2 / 10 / 8.64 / 9.41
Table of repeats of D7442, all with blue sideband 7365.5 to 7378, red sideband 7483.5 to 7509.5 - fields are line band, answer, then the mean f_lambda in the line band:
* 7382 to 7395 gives -0.01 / 9.79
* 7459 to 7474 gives -0.02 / 9.11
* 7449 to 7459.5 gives 0.00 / 9.02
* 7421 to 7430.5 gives -0.11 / 10.3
